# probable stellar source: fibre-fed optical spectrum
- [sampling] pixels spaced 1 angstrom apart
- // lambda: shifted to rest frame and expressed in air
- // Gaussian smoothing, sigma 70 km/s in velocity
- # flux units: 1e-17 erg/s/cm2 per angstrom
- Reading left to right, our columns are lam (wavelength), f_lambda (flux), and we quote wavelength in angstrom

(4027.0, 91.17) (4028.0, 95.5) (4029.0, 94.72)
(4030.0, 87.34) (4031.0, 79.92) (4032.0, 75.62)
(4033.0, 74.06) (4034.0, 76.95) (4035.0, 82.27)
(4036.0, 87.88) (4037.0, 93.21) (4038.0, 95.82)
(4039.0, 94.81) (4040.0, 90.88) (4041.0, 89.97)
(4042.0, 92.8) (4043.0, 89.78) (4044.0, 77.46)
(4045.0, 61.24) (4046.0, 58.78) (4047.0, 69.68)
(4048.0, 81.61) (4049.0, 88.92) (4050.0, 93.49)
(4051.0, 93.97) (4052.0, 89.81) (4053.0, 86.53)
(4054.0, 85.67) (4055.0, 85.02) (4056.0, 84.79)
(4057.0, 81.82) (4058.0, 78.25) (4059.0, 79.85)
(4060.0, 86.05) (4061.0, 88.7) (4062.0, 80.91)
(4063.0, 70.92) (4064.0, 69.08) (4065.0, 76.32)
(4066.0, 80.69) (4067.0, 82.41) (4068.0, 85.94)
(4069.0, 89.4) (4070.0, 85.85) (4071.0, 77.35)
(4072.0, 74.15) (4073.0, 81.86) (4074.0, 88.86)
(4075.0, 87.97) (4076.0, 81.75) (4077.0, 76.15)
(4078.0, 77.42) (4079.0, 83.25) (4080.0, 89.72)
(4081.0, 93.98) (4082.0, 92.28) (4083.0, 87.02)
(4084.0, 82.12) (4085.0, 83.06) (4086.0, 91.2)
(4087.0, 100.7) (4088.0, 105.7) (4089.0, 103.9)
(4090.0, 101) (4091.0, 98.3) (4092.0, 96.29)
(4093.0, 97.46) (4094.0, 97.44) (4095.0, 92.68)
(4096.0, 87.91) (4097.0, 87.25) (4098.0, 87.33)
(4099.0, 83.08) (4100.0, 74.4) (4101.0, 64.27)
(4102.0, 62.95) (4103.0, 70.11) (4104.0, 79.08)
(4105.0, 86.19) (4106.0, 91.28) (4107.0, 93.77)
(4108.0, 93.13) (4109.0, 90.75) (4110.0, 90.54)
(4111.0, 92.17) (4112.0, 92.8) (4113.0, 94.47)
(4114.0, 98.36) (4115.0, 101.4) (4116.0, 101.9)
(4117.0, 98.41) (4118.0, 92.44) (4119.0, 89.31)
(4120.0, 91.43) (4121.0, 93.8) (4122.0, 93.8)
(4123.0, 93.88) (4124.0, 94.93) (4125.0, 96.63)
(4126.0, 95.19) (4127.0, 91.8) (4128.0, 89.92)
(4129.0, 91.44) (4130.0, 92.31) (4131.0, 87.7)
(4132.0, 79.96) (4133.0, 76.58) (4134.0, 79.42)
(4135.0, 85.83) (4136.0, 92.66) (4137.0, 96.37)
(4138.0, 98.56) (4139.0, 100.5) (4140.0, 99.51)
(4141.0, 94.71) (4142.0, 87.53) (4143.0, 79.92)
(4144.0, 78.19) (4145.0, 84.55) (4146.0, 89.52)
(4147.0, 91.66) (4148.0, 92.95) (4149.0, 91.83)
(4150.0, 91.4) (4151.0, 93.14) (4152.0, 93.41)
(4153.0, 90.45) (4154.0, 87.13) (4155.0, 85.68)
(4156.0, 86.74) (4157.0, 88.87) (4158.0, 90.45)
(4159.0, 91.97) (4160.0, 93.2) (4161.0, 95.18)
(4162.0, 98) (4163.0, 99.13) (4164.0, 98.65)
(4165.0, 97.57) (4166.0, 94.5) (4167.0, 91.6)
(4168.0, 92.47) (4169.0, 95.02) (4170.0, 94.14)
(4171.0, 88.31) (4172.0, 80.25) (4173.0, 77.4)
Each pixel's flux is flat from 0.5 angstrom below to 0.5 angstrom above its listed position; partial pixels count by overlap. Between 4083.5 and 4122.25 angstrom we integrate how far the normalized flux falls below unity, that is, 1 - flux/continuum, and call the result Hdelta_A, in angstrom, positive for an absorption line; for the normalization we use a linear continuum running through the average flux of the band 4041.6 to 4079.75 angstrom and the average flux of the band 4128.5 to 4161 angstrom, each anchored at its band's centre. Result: -2.2 angstrom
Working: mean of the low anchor 81.7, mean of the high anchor 89.6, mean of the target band 90.5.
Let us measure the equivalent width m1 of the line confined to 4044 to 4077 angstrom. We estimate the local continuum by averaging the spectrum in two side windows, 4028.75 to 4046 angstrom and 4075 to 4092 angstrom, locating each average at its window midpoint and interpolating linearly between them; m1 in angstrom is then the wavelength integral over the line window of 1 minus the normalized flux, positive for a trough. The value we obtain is 2.3 angstrom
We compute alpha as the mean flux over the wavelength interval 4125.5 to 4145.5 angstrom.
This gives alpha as 89.1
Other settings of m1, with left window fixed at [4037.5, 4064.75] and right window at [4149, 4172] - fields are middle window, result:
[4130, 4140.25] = 0.07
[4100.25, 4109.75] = 0.69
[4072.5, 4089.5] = -0.59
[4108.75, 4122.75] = -0.93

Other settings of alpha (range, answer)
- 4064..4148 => 88.7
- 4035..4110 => 85.4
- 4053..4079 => 81.6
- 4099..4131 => 89.6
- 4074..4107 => 87.4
